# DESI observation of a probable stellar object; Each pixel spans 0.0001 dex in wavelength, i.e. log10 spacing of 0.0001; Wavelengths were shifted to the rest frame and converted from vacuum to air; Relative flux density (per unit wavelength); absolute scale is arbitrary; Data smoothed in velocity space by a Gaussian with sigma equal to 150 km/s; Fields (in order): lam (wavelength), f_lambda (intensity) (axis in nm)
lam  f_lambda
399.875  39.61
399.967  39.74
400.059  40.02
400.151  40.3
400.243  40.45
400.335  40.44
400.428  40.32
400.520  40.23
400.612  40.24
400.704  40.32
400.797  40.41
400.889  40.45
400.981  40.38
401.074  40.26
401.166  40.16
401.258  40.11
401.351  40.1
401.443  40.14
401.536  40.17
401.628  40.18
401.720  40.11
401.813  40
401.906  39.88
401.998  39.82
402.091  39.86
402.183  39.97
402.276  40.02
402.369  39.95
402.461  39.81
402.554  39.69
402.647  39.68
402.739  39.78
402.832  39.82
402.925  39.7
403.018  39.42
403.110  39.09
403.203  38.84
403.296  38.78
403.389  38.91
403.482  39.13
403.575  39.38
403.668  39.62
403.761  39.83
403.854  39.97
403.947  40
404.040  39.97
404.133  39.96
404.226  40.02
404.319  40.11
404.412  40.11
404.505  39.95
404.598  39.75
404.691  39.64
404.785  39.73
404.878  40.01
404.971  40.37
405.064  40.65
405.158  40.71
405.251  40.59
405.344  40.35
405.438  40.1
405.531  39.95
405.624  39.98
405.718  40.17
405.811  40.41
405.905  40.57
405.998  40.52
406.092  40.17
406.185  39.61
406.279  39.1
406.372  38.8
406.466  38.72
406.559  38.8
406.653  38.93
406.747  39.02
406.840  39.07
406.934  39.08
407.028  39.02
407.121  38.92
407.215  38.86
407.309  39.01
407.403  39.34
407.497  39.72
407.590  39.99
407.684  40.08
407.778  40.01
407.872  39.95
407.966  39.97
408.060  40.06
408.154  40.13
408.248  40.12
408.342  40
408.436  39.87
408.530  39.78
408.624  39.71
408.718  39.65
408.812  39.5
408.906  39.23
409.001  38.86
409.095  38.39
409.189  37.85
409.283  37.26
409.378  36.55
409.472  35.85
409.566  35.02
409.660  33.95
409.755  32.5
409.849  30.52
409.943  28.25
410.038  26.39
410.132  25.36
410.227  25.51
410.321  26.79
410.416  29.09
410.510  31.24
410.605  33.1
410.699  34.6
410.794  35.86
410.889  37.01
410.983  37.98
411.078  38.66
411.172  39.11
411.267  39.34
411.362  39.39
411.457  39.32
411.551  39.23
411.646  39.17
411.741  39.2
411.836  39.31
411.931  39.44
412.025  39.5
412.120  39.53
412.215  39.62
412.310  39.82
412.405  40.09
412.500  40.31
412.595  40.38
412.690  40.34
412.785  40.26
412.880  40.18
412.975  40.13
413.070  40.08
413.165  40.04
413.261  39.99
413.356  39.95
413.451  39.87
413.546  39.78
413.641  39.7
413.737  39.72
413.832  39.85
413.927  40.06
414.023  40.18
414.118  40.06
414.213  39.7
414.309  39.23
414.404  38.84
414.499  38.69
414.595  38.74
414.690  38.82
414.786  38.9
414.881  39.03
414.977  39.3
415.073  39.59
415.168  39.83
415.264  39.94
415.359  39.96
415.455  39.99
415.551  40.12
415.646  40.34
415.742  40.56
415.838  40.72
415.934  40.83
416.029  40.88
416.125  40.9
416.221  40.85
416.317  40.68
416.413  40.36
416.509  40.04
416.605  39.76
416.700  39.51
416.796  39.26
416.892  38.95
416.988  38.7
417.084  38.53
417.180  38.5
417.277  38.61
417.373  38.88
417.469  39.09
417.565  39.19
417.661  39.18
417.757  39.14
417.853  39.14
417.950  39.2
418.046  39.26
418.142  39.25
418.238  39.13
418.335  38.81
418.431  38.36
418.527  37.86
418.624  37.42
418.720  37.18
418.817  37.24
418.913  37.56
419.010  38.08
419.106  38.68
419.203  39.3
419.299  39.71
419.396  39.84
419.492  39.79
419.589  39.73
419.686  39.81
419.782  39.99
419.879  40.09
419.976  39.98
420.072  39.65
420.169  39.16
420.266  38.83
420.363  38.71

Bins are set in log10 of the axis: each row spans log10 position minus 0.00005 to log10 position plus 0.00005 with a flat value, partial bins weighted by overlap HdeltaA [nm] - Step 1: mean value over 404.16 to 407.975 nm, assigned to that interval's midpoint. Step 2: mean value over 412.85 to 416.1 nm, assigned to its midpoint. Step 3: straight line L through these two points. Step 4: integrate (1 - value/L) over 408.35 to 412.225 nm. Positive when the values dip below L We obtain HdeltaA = 0.37 nm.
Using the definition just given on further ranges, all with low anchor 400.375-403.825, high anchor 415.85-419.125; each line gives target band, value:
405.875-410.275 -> 0.220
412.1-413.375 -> -0.024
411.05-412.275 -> 0.002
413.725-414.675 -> -0.005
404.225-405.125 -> -0.007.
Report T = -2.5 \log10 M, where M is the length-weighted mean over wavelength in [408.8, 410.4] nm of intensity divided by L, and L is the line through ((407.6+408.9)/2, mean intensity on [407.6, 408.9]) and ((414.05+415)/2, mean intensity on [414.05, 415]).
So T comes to 0.20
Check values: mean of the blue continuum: 39.9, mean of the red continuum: 39.2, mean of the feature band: 33.2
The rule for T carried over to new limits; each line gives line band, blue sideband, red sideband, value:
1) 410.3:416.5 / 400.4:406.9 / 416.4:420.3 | 0.01 mag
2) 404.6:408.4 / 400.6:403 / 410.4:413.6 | -0.01 mag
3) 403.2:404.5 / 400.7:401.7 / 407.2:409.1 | 0.01 mag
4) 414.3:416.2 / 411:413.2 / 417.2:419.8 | -0.01 mag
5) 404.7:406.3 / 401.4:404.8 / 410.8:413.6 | -0.01 mag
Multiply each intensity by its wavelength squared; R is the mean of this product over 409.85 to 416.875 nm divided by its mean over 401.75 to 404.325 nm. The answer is 1.02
